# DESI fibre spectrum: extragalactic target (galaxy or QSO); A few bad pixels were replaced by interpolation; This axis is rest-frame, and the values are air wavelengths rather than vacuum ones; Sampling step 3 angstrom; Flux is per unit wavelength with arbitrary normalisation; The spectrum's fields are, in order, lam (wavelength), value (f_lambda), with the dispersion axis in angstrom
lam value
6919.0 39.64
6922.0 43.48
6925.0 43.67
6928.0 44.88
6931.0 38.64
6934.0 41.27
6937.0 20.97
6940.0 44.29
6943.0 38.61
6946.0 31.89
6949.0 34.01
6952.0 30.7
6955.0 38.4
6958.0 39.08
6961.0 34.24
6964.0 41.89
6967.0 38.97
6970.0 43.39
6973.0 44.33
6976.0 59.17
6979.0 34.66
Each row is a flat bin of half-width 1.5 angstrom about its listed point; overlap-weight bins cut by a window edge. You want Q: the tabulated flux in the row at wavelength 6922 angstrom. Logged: 43.48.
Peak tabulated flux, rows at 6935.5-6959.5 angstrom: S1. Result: 44.29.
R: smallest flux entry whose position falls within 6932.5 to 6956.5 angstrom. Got 20.97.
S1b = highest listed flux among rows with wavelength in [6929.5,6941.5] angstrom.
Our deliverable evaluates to 44.29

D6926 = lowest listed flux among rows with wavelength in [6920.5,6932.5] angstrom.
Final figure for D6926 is 38.64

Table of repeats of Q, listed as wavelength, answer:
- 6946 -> 31.89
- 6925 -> 43.67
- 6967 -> 38.97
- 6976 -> 59.17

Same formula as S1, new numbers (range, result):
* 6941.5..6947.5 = 38.61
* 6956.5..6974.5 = 44.33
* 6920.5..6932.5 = 44.88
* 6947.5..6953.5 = 34.01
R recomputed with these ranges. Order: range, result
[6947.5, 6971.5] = 30.7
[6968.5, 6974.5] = 43.39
